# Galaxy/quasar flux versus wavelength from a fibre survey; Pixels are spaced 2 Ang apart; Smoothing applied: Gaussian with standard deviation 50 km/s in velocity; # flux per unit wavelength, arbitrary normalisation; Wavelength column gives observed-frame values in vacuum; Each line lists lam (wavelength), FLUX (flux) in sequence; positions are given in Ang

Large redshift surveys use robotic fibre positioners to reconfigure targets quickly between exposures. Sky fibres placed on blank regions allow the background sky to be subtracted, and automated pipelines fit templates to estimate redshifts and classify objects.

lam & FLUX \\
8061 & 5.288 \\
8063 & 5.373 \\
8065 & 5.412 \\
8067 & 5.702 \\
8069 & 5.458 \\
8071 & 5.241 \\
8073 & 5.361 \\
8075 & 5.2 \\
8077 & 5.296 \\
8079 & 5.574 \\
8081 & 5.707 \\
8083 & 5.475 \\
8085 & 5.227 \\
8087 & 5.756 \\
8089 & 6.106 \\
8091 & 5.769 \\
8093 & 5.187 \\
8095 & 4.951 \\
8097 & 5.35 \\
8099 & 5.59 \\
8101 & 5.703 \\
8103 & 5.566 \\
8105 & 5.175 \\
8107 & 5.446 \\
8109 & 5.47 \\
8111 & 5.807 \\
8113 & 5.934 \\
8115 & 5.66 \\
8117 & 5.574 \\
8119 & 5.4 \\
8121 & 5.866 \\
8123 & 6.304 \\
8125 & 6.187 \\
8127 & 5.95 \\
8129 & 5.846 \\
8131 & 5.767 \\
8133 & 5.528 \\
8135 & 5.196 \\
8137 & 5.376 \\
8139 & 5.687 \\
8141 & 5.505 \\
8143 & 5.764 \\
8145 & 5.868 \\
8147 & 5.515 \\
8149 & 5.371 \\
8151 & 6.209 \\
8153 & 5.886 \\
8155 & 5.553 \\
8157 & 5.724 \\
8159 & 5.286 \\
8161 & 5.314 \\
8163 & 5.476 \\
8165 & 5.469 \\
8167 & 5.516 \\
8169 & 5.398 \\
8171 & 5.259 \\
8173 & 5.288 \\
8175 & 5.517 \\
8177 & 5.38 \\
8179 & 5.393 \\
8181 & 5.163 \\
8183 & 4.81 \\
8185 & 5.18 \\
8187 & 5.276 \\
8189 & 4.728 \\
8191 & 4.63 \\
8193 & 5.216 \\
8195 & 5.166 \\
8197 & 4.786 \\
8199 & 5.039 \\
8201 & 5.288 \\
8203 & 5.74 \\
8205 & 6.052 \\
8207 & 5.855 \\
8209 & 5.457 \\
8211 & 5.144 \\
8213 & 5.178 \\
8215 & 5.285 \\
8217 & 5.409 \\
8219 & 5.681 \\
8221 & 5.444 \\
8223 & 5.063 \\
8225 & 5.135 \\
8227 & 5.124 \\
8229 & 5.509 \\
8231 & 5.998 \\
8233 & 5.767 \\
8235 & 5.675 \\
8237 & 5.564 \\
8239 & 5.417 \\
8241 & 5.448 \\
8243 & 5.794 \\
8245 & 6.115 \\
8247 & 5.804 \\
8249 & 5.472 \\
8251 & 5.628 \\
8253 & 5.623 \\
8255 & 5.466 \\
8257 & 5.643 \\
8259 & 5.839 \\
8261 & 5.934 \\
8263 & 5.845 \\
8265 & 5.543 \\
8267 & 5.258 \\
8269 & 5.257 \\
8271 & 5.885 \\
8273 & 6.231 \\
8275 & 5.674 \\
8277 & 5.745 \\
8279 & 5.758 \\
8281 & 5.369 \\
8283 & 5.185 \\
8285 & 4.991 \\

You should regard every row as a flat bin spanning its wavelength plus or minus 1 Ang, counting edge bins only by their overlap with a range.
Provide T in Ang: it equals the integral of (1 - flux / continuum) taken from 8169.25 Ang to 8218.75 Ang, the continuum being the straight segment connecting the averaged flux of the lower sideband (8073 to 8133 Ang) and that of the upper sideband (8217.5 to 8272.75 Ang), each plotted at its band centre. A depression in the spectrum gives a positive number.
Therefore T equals 2.9 Ang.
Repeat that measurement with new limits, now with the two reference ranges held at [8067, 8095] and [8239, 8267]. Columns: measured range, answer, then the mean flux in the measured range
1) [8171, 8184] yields 0.8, 5.26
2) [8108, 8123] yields -0.5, 5.72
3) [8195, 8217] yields 1.0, 5.37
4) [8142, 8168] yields -0.2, 5.61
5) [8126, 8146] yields -0.4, 5.65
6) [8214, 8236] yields 0.7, 5.46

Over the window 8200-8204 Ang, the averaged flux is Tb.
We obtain 5.51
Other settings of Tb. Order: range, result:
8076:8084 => 5.51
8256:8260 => 5.74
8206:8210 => 5.66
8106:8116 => 5.66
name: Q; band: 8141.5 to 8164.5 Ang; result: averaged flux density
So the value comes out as 5.63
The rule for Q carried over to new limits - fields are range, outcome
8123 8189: 5.52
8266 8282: 5.65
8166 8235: 5.32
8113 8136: 5.76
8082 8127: 5.62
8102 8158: 5.68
